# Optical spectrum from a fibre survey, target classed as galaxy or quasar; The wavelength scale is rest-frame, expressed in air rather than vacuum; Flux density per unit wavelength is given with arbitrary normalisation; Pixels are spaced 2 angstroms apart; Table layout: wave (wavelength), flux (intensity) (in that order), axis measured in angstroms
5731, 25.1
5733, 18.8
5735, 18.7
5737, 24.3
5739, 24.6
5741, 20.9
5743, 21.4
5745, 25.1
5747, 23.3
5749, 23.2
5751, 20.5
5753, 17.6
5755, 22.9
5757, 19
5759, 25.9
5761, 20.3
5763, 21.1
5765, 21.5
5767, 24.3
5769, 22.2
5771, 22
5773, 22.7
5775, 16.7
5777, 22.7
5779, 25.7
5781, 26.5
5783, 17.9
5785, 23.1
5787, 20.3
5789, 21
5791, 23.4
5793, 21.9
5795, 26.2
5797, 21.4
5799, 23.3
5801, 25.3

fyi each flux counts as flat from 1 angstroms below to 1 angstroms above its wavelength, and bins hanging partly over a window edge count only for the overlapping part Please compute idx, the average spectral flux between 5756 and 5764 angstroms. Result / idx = 21.6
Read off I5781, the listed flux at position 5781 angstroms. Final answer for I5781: 26.5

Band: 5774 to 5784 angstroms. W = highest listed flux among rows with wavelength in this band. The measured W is 26.5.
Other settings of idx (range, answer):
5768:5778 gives 21.3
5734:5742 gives 22.1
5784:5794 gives 21.9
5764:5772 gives 22.5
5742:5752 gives 22.7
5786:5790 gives 20.6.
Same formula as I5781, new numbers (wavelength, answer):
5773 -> 22.7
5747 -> 23.3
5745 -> 25.1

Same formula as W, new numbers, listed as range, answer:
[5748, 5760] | 25.9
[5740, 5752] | 25.1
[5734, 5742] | 24.6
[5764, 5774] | 24.3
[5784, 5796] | 26.2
